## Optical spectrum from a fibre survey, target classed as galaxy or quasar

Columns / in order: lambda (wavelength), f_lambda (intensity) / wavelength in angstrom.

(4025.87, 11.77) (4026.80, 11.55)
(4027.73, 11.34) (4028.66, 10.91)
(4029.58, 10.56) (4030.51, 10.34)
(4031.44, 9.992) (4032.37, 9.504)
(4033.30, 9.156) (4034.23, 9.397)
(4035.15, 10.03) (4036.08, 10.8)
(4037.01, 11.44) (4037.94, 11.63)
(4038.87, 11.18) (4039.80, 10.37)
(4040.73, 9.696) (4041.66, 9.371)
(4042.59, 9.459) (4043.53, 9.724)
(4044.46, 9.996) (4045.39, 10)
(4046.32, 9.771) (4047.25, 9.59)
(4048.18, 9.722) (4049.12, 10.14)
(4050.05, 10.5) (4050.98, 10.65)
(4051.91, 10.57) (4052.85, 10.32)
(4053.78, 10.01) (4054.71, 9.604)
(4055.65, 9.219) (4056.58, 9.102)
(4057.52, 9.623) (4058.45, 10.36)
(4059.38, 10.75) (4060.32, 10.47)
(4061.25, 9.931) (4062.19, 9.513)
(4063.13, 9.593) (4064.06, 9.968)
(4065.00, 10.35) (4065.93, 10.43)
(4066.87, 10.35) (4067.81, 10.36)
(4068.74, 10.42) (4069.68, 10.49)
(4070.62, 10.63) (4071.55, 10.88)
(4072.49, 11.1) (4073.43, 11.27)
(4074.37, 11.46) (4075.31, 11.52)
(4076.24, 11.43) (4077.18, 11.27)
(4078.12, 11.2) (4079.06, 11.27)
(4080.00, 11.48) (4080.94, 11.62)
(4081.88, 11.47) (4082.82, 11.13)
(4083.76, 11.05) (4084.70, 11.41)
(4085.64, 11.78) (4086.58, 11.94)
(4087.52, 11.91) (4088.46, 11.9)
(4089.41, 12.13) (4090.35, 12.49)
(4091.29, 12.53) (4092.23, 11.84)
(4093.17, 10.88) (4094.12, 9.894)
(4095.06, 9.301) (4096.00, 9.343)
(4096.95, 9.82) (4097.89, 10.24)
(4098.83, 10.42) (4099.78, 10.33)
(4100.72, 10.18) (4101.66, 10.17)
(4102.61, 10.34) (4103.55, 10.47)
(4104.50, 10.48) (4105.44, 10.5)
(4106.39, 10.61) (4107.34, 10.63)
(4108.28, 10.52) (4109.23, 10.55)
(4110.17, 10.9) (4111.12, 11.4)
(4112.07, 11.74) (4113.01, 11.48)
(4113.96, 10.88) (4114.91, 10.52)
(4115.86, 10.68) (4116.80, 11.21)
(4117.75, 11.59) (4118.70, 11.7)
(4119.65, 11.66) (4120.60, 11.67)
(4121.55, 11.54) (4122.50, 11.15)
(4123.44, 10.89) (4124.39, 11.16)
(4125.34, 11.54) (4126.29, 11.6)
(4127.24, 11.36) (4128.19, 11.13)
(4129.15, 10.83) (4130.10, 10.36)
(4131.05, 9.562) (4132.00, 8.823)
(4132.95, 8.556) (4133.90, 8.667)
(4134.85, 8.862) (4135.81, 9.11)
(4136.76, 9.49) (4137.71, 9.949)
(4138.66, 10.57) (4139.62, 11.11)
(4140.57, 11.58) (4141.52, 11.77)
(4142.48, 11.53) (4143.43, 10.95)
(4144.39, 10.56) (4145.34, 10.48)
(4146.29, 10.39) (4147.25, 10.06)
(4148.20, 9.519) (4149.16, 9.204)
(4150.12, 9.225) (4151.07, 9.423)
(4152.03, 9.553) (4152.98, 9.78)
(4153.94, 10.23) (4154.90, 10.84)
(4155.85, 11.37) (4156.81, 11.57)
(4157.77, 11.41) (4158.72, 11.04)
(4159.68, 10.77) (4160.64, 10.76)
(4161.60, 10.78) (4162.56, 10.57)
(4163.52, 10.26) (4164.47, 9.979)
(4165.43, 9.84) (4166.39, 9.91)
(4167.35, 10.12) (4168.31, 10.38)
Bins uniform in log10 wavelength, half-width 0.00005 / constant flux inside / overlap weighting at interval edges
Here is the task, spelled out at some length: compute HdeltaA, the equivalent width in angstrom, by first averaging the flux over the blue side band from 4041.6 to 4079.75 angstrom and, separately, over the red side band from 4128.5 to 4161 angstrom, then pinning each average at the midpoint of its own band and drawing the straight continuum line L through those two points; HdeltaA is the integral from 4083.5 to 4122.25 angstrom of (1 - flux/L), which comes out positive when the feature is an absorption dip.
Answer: -2.7 angstrom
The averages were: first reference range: 10.3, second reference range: 10.2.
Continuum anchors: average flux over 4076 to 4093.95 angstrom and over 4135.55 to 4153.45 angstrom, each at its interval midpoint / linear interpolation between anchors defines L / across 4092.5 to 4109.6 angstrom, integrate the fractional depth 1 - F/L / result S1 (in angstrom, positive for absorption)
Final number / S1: 1.4 angstrom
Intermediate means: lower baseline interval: 11.6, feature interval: 10.3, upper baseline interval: 10.2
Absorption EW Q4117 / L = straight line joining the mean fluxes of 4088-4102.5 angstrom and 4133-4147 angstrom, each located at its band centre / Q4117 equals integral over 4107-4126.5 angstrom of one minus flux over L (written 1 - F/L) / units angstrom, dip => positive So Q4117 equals -1.22 angstrom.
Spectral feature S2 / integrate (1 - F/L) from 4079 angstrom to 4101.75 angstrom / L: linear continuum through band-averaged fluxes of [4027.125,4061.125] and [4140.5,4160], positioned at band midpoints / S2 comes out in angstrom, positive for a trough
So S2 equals -1.7 angstrom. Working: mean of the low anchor 10.2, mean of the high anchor 10.5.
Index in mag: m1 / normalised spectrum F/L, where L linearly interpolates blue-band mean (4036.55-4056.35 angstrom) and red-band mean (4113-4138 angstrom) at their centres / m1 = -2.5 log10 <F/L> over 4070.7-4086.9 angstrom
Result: -0.104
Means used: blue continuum 10.1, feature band 11.4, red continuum 10.6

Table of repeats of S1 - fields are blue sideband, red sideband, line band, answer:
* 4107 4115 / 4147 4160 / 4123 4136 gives 0.6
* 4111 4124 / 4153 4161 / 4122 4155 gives 2.5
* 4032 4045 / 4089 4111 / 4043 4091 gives -1.4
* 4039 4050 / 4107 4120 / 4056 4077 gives -0.4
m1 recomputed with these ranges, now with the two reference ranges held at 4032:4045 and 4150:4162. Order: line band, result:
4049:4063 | 0.02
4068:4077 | -0.08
